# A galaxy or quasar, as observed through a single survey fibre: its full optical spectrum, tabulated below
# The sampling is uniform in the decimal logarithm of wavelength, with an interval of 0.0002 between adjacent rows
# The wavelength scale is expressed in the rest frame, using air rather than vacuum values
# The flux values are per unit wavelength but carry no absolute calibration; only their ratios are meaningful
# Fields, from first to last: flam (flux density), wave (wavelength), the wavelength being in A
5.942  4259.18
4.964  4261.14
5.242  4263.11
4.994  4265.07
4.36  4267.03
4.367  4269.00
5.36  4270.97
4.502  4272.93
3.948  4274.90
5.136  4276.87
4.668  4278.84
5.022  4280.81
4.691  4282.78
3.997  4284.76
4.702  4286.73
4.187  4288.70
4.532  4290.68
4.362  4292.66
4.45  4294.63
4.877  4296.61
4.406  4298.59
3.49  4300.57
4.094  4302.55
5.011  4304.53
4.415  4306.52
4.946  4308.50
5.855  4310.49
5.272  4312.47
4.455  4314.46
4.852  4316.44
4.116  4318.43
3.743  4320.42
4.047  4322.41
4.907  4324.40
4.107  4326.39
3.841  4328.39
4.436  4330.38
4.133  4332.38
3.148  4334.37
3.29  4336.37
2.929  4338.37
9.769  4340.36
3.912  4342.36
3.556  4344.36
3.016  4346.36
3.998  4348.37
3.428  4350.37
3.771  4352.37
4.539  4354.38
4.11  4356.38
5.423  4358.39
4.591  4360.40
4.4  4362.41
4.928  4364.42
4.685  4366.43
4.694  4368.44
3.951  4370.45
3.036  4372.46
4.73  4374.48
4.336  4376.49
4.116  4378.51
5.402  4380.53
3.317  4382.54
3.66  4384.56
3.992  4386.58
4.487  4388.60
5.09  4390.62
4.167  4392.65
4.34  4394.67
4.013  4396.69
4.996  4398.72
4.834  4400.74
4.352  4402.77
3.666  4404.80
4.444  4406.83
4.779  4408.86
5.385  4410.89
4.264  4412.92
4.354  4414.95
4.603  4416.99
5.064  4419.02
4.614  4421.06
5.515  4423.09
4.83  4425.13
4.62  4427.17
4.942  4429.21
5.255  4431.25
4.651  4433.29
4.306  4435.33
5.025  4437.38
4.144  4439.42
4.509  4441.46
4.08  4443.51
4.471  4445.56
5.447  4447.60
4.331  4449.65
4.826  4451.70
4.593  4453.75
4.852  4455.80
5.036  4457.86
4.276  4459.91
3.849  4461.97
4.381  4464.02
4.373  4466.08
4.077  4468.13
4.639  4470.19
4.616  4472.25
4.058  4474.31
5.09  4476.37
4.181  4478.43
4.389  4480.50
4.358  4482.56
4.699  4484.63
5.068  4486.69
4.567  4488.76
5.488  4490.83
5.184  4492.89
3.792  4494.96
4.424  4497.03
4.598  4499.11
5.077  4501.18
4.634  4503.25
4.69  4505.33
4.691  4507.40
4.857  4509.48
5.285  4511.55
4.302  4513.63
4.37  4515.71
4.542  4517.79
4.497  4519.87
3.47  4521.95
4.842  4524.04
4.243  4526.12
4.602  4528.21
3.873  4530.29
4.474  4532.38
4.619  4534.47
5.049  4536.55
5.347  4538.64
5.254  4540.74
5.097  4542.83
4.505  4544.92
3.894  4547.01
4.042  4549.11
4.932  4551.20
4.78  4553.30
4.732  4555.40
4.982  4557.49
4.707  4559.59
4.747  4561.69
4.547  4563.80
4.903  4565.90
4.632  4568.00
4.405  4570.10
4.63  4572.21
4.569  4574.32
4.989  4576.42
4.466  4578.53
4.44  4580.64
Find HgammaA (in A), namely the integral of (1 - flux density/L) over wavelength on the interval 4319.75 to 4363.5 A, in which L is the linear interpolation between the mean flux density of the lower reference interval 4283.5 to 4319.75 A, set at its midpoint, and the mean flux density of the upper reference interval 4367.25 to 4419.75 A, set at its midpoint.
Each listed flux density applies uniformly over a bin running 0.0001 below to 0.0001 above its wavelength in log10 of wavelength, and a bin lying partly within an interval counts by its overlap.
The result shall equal 2.4 A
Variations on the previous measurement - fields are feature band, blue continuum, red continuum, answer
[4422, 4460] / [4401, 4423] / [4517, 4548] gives -1.2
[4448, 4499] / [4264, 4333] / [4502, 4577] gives 0.5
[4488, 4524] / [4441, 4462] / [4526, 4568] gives 0.2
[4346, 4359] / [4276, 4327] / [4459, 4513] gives 1.5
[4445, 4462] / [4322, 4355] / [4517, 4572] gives -1.0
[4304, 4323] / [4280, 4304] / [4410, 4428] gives -0.9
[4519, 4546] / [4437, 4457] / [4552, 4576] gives 0.4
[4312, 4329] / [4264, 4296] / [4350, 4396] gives 0.4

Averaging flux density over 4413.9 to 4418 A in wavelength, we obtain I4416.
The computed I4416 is 4.47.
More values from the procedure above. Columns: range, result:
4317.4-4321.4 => 3.94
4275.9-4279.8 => 4.9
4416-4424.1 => 4.95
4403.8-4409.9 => 4.3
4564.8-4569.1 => 4.77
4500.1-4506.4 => 4.8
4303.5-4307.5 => 4.7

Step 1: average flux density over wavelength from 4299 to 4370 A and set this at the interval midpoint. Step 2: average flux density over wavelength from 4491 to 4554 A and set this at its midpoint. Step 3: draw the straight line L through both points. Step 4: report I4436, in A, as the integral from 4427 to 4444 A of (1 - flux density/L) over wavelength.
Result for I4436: -0.5 A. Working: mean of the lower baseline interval 4.39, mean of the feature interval 4.63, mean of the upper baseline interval 4.61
